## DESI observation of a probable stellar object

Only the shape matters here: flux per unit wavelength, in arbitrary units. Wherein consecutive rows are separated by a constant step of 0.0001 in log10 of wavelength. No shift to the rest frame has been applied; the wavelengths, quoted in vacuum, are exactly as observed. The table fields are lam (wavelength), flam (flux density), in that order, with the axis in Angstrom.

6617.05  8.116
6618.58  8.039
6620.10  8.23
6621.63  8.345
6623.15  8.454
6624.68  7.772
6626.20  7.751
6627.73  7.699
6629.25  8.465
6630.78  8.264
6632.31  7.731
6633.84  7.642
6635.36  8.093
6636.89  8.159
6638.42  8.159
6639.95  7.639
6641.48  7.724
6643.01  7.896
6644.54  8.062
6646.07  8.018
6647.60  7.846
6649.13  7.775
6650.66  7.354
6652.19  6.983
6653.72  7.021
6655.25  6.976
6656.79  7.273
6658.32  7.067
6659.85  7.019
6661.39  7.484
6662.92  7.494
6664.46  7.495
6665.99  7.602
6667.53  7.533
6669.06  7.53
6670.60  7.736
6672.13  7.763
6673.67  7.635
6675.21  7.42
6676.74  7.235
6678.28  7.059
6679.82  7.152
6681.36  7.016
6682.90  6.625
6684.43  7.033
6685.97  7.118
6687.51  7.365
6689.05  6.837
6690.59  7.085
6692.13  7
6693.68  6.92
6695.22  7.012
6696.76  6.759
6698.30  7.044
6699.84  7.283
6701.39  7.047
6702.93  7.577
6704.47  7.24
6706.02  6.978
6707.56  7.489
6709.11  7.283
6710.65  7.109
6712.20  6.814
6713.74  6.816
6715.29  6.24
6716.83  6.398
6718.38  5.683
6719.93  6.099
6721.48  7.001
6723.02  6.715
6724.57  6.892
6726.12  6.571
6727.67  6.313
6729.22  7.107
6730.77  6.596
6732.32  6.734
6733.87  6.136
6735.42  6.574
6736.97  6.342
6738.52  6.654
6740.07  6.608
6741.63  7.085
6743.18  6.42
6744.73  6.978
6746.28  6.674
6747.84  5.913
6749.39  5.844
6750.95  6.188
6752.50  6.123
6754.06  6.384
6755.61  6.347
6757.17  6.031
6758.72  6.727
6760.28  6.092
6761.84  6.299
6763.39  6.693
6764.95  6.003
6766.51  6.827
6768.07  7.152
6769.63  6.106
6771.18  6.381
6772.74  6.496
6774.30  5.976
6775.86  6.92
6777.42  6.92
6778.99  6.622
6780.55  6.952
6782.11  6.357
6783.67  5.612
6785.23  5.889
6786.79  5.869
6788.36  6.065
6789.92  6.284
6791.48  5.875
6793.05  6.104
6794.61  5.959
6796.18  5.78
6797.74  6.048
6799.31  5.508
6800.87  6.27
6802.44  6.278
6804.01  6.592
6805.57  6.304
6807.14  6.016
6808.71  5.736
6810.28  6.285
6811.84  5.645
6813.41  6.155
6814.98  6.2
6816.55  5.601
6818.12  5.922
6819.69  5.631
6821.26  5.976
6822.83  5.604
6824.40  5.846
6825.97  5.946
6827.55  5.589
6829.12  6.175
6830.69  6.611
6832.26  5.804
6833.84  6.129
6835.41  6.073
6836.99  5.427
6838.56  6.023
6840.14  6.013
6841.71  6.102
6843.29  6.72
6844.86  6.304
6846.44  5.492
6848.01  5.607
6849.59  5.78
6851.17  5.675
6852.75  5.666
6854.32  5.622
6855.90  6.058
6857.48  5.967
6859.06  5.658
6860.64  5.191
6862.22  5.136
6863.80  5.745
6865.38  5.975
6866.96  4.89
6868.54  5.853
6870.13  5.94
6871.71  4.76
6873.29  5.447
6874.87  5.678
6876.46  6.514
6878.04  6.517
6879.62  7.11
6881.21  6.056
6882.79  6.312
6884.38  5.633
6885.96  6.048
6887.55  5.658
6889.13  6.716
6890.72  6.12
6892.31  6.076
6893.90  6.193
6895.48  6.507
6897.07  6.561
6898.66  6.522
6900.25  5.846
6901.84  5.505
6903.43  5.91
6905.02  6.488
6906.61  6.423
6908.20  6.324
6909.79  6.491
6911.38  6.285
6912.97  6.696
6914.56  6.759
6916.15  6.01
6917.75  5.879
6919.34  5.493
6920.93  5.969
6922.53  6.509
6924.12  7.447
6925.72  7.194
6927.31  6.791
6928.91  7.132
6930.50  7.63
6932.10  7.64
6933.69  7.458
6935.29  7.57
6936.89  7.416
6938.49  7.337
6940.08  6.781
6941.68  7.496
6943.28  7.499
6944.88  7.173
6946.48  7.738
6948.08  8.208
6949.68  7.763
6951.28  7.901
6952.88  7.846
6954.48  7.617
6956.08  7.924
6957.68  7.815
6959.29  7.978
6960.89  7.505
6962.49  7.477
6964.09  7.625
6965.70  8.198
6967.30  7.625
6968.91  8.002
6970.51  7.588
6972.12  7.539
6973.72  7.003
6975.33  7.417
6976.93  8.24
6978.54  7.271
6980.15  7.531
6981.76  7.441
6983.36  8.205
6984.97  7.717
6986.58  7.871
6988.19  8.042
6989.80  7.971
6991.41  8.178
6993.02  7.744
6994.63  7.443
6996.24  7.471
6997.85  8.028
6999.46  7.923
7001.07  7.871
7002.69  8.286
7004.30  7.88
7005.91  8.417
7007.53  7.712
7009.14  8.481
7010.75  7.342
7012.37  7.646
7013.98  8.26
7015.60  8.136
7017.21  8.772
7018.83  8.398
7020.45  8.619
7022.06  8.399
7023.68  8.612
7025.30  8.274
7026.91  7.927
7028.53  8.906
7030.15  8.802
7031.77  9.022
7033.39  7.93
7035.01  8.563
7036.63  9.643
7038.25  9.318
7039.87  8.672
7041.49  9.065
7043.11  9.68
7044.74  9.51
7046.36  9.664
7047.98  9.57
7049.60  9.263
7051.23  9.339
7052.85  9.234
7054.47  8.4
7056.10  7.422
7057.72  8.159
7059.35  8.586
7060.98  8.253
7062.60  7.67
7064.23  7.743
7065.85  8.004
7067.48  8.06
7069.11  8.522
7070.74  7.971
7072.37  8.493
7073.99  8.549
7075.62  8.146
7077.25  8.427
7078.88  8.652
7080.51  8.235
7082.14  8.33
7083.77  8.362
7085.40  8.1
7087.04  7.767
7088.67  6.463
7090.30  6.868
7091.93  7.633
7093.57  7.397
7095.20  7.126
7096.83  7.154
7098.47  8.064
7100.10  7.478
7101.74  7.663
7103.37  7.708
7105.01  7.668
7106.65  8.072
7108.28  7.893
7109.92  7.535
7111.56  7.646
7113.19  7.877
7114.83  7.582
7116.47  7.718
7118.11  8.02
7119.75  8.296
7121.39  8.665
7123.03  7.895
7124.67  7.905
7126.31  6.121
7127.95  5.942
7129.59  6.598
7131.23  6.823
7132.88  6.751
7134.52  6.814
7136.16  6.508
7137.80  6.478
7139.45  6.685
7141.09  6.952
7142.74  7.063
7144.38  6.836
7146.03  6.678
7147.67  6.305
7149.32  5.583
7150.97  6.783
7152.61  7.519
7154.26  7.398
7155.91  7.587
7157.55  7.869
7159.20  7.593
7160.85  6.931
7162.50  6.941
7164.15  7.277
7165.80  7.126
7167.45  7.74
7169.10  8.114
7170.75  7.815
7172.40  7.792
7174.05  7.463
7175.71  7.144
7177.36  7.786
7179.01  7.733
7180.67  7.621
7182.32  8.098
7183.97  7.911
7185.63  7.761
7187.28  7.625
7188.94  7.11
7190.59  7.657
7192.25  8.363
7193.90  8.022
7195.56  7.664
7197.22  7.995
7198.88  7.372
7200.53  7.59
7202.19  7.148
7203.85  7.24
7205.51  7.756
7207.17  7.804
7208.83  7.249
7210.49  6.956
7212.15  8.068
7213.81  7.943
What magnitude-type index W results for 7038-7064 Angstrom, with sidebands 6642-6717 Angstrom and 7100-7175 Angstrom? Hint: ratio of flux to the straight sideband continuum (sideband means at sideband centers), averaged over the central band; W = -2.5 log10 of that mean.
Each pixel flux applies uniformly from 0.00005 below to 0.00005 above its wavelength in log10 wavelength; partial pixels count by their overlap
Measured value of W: -0.21 mag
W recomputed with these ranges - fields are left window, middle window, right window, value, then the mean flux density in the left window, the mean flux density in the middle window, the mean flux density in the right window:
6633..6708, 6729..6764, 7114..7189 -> 0.14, 7.37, 6.45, 7.28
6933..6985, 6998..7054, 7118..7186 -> -0.15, 7.63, 8.62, 7.25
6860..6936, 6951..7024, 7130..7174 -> -0.20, 6.26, 7.89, 7.08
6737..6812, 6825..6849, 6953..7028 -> 0.13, 6.29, 6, 7.9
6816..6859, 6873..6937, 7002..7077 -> 0.05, 5.9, 6.45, 8.51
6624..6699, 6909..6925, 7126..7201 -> 0.16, 7.46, 6.36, 7.26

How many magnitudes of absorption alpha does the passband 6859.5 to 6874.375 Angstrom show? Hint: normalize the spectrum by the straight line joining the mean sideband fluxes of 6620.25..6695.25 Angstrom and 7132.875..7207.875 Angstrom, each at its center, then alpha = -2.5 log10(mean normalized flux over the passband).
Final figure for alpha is 0.34 mag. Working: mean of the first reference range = 7.53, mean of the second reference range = 7.35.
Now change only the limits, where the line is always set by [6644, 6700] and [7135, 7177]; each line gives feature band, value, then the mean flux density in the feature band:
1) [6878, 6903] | 0.165 mag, 6.2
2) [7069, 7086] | -0.166 mag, 8.34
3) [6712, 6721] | 0.150 mag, 6.33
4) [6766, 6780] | 0.102 mag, 6.6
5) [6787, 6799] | 0.208 mag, 5.99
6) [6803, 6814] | 0.185 mag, 6.11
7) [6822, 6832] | 0.211 mag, 5.96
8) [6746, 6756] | 0.175 mag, 6.18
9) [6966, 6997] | -0.076 mag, 7.71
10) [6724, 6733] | 0.089 mag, 6.69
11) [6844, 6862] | 0.255 mag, 5.72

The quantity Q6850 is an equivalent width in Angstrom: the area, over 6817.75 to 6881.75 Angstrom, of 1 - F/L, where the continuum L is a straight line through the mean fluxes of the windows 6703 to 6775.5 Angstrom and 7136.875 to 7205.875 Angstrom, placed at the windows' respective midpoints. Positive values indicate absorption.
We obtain 8.61 Angstrom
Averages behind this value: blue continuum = 6.56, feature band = 5.86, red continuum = 7.38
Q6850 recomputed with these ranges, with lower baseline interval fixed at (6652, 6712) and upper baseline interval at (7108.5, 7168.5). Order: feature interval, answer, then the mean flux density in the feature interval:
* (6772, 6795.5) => 3.1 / 6.26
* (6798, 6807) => 1.3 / 6.17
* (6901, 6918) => 2.2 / 6.26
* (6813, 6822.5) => 1.7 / 5.89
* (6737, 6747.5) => 0.8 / 6.67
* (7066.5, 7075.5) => -1.4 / 8.3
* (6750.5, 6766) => 1.9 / 6.3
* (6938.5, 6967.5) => -1.9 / 7.67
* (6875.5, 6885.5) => 1.2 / 6.34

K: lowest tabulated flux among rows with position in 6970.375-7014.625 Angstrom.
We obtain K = 7.003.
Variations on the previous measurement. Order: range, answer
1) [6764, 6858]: 5.427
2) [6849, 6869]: 4.89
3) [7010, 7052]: 7.342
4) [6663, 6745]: 5.683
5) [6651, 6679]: 6.976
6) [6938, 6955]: 6.781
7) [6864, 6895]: 4.76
